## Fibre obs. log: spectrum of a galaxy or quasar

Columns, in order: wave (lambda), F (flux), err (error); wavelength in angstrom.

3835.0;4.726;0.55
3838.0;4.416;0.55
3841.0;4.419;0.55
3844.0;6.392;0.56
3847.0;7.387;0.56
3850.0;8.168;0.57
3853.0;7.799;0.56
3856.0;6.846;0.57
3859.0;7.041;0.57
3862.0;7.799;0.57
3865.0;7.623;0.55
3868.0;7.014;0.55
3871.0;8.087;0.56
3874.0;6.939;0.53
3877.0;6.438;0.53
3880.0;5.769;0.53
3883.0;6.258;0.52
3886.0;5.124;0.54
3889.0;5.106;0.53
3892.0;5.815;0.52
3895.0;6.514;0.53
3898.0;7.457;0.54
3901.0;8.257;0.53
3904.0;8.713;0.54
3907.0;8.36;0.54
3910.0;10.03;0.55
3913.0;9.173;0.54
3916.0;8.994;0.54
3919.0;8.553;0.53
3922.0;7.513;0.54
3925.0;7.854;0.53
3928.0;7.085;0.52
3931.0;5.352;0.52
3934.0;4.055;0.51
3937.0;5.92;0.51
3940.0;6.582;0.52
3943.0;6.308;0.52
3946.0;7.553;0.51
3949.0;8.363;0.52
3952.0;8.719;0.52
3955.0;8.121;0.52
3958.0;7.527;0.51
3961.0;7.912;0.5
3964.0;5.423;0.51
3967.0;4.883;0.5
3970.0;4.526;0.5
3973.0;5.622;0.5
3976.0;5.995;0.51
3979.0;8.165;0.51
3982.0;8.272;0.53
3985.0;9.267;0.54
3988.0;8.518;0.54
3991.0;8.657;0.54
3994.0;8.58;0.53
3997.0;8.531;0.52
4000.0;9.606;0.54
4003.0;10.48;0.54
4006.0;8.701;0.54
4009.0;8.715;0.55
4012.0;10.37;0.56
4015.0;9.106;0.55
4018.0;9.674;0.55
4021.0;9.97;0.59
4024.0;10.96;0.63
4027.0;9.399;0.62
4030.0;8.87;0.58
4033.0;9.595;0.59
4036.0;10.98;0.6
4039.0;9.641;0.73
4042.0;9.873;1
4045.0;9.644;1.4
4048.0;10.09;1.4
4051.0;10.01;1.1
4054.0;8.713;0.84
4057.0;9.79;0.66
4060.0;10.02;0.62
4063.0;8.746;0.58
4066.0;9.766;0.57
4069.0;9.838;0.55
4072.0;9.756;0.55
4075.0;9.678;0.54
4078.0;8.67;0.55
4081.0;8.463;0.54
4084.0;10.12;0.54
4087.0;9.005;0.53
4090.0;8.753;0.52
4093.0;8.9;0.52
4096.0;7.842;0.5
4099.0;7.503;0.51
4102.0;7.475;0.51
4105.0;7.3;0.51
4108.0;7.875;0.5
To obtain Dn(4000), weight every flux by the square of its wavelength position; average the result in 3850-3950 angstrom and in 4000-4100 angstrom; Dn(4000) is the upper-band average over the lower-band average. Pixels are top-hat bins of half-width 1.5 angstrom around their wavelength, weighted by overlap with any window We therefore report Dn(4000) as 1.42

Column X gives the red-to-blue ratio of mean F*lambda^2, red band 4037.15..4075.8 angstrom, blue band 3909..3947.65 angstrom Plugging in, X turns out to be 1.4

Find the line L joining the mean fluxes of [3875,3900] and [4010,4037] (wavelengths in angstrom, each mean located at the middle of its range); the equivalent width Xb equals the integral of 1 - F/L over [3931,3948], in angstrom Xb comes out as 3.3 angstrom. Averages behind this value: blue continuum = 6.12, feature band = 6.09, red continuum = 9.84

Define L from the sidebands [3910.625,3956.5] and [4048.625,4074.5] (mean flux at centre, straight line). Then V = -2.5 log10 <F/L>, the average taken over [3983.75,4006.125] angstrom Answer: -0.08 mag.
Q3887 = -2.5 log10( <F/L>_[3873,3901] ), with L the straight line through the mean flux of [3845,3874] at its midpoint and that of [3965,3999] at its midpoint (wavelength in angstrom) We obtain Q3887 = 0.19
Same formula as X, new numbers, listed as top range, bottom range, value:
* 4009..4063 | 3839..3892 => 1.59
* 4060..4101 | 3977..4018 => 1.05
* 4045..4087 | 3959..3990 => 1.44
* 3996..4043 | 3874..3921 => 1.40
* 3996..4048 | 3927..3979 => 1.54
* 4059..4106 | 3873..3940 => 1.37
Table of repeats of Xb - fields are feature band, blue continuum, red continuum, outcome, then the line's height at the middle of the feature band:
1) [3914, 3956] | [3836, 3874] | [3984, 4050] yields 4.90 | 8.19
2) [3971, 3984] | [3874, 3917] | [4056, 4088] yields 2.00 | 8.27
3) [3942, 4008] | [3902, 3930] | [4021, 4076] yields 9.43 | 9.01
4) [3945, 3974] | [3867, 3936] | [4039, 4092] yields 3.89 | 7.96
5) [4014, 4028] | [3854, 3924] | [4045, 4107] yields -2.16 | 8.54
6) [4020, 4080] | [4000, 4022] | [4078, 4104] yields -4.28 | 9.04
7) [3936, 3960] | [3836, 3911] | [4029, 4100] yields 1.37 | 7.87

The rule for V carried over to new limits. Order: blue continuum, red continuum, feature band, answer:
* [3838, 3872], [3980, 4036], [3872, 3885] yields 0.16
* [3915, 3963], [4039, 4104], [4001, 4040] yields -0.16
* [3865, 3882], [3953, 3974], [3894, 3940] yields -0.14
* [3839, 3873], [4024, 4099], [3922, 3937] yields 0.26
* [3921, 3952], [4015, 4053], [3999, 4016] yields -0.06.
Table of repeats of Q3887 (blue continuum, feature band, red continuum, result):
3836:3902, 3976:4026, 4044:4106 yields -0.12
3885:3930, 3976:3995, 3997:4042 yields 0.09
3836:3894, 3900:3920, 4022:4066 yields -0.21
